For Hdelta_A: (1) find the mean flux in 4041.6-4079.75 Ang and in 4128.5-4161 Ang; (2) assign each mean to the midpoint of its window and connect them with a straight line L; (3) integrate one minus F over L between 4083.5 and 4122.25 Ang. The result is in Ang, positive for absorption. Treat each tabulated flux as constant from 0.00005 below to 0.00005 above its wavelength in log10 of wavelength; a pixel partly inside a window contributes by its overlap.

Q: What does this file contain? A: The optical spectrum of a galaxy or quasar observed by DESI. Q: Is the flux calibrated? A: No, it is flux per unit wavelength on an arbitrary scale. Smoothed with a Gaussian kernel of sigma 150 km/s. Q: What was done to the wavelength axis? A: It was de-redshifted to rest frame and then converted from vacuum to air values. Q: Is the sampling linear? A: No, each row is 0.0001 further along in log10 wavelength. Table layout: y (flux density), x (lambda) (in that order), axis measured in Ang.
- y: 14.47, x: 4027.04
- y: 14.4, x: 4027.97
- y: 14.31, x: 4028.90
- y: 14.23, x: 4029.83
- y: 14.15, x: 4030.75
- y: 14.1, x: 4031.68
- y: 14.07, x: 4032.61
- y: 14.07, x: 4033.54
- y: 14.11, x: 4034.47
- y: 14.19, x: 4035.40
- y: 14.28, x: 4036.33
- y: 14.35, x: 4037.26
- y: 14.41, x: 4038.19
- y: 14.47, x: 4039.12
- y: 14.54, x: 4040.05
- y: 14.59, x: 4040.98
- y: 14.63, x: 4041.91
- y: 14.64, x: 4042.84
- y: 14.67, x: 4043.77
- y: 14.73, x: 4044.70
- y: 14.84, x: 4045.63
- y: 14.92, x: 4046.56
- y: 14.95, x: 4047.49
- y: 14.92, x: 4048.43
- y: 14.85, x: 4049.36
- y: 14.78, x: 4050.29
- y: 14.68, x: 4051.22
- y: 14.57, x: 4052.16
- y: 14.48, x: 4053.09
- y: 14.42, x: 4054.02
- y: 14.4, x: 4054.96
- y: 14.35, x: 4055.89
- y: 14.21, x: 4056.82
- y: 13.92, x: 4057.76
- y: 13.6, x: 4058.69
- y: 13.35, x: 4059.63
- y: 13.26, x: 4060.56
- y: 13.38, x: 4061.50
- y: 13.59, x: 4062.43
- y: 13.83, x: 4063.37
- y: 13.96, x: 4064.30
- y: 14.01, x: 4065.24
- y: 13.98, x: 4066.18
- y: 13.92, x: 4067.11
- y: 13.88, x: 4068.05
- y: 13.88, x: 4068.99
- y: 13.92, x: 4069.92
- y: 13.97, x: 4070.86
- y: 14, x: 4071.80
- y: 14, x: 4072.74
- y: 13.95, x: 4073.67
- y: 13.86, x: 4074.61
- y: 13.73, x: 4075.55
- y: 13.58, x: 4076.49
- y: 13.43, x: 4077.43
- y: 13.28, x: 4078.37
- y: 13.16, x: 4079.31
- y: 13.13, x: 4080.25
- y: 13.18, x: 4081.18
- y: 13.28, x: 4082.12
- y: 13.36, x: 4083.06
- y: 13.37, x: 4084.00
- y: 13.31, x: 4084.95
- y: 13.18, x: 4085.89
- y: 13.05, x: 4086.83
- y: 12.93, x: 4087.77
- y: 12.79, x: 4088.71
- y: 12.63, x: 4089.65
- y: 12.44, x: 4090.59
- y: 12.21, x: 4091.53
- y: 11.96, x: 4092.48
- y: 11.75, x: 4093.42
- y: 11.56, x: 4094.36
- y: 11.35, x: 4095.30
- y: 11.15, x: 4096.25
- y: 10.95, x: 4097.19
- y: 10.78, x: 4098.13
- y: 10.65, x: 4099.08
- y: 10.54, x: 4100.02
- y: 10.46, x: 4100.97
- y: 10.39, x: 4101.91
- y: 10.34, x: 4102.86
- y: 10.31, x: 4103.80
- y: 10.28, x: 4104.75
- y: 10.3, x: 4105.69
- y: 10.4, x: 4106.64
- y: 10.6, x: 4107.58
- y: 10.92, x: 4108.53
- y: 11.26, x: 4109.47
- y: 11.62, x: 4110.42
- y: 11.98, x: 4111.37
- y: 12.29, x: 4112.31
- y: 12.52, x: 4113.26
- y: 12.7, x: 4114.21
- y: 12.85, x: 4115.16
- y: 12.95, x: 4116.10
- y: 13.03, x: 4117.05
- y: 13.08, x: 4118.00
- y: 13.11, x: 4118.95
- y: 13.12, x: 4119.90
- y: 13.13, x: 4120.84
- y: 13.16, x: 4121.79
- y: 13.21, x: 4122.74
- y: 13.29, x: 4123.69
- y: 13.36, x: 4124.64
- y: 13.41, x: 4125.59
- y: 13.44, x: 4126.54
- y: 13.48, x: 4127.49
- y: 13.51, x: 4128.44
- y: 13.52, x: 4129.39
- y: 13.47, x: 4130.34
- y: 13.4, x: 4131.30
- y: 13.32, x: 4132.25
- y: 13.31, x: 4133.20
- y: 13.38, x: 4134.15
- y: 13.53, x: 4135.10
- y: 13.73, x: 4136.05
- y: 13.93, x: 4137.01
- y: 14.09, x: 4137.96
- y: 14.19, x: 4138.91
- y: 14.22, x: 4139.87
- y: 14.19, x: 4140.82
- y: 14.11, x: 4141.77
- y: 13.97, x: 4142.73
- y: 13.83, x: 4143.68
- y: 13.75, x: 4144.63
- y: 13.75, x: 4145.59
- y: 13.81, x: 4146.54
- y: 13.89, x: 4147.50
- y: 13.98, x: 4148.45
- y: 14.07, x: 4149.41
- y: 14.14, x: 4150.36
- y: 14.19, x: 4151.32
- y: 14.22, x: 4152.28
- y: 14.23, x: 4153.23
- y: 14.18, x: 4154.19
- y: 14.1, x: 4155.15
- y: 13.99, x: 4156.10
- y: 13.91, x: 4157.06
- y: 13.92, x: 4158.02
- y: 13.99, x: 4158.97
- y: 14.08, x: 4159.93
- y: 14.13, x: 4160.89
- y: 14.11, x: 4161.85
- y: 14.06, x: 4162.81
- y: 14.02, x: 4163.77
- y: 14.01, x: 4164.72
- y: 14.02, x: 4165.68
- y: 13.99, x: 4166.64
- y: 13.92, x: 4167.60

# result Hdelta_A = 5.84 Ang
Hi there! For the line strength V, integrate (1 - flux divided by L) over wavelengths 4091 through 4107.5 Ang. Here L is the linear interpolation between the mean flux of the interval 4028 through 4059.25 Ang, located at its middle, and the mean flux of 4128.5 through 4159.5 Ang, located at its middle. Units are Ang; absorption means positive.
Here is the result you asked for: 3.8 Ang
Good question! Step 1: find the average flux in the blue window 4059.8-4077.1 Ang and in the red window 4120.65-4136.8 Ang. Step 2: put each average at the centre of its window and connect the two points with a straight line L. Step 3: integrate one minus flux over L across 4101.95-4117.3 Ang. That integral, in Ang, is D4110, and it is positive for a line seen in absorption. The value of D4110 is 2.3 Ang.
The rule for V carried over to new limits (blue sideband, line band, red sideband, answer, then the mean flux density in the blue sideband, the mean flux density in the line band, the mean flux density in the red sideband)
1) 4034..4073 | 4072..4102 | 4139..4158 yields 3.50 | 14.2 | 12.5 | 14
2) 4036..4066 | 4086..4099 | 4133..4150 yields 2.00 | 14.3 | 12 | 13.9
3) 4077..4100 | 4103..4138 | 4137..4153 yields 1.86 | 12.4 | 12.6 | 14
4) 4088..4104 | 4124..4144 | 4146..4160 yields -0.81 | 11.4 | 13.7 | 14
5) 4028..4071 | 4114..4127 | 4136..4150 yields 0.84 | 14.3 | 13.1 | 14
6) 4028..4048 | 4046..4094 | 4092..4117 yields -2.78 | 14.4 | 13.7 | 11.3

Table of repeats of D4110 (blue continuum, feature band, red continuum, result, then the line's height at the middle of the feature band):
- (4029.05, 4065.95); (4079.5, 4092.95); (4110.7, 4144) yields 0.9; 13.8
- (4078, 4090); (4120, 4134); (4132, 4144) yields 0.4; 13.7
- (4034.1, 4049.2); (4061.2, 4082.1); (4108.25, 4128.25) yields 0.3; 13.9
